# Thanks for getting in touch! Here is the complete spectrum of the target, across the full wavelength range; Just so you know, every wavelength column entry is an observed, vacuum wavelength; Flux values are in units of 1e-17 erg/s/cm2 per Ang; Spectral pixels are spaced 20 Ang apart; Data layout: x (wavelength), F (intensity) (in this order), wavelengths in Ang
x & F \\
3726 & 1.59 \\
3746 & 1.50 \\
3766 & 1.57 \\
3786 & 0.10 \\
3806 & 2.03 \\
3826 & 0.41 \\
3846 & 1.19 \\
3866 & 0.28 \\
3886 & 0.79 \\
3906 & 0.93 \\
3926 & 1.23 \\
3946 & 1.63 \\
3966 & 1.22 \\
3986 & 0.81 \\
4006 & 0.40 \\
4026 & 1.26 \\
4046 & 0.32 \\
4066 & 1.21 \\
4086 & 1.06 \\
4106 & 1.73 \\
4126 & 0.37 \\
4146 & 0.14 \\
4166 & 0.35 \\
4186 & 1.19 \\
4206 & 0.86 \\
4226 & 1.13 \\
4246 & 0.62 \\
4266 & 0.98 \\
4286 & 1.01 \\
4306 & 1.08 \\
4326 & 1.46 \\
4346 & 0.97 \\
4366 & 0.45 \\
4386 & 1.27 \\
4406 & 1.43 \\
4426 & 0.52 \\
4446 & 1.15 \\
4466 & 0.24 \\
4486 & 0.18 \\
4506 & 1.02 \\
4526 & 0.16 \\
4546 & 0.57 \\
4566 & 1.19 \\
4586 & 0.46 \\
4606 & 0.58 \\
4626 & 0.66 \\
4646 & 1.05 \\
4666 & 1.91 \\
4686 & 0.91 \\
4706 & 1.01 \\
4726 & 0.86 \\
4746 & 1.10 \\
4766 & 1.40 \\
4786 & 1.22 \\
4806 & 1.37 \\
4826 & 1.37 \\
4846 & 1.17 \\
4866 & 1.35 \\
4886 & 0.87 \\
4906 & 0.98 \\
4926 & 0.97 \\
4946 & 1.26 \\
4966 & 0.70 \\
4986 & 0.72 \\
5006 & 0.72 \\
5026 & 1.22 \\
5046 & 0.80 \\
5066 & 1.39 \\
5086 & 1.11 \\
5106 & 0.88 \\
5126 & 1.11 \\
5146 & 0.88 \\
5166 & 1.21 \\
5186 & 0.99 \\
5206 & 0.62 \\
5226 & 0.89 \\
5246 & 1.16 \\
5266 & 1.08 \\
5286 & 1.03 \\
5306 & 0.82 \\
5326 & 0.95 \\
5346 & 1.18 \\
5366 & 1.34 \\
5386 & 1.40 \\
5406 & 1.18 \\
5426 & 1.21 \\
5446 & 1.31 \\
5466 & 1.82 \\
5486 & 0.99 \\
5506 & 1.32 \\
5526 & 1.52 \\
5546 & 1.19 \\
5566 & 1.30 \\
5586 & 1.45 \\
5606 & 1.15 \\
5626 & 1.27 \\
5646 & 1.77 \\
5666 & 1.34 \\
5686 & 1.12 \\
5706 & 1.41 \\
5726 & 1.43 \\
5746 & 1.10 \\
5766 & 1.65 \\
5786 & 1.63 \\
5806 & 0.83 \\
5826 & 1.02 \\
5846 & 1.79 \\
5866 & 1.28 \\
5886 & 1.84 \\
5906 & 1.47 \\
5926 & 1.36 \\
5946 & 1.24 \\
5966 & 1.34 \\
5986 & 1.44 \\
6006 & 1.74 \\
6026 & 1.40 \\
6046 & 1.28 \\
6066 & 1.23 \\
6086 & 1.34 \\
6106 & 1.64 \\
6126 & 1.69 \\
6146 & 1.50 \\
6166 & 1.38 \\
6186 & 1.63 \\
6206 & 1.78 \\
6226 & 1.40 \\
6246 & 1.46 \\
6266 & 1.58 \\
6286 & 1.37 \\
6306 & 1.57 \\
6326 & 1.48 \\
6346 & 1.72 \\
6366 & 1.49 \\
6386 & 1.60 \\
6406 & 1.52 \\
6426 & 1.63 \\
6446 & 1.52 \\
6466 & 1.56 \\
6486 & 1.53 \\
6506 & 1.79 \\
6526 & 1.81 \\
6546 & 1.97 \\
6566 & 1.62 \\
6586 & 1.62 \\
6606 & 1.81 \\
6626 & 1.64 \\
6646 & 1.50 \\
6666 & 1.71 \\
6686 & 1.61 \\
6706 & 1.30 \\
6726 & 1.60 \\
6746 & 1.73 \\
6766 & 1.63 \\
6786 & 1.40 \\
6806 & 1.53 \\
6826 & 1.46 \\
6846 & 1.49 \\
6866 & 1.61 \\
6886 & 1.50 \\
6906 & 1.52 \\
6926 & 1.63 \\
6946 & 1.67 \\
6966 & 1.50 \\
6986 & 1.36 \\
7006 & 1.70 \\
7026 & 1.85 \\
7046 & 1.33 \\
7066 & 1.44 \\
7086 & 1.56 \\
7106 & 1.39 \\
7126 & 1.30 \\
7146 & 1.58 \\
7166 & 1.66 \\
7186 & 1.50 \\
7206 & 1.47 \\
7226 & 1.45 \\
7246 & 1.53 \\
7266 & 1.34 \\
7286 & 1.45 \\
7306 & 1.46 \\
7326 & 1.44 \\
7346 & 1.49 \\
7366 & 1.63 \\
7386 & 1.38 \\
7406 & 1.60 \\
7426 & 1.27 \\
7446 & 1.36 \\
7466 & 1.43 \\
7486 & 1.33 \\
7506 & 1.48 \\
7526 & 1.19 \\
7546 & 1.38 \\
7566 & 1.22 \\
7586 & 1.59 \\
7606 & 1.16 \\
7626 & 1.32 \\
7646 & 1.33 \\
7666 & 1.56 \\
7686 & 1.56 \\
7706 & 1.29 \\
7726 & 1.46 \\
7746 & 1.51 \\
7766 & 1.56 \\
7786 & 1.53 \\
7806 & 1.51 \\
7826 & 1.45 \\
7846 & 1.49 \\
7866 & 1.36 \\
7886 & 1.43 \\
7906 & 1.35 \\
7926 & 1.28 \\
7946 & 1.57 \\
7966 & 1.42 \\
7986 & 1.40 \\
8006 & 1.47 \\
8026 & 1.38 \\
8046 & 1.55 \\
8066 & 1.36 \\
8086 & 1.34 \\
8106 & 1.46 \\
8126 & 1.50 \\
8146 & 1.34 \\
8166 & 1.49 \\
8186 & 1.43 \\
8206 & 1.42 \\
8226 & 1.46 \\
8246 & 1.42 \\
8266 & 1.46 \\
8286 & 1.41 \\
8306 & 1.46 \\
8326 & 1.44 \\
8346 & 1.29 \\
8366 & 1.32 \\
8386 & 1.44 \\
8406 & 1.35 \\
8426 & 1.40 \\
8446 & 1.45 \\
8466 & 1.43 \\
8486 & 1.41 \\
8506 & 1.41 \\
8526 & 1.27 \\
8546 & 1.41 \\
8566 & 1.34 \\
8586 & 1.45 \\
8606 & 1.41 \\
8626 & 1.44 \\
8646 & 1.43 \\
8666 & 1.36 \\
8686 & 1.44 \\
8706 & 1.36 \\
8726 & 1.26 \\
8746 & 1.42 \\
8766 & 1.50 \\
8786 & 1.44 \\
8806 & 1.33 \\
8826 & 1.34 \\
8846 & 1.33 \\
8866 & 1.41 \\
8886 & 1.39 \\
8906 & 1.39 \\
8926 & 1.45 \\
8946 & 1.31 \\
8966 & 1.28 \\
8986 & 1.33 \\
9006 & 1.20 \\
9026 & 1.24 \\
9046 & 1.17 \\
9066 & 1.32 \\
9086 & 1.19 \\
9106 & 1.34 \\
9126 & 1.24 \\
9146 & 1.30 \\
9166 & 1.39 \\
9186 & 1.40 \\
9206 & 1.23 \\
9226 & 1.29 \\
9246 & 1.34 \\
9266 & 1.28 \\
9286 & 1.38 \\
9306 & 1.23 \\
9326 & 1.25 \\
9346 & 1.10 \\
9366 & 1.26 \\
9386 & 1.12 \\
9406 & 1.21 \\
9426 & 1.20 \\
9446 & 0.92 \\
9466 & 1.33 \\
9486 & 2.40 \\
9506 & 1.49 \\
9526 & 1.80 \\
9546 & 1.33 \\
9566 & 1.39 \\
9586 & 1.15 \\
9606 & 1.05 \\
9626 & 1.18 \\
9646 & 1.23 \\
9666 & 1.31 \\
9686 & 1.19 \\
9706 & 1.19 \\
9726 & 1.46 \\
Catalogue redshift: 0.446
